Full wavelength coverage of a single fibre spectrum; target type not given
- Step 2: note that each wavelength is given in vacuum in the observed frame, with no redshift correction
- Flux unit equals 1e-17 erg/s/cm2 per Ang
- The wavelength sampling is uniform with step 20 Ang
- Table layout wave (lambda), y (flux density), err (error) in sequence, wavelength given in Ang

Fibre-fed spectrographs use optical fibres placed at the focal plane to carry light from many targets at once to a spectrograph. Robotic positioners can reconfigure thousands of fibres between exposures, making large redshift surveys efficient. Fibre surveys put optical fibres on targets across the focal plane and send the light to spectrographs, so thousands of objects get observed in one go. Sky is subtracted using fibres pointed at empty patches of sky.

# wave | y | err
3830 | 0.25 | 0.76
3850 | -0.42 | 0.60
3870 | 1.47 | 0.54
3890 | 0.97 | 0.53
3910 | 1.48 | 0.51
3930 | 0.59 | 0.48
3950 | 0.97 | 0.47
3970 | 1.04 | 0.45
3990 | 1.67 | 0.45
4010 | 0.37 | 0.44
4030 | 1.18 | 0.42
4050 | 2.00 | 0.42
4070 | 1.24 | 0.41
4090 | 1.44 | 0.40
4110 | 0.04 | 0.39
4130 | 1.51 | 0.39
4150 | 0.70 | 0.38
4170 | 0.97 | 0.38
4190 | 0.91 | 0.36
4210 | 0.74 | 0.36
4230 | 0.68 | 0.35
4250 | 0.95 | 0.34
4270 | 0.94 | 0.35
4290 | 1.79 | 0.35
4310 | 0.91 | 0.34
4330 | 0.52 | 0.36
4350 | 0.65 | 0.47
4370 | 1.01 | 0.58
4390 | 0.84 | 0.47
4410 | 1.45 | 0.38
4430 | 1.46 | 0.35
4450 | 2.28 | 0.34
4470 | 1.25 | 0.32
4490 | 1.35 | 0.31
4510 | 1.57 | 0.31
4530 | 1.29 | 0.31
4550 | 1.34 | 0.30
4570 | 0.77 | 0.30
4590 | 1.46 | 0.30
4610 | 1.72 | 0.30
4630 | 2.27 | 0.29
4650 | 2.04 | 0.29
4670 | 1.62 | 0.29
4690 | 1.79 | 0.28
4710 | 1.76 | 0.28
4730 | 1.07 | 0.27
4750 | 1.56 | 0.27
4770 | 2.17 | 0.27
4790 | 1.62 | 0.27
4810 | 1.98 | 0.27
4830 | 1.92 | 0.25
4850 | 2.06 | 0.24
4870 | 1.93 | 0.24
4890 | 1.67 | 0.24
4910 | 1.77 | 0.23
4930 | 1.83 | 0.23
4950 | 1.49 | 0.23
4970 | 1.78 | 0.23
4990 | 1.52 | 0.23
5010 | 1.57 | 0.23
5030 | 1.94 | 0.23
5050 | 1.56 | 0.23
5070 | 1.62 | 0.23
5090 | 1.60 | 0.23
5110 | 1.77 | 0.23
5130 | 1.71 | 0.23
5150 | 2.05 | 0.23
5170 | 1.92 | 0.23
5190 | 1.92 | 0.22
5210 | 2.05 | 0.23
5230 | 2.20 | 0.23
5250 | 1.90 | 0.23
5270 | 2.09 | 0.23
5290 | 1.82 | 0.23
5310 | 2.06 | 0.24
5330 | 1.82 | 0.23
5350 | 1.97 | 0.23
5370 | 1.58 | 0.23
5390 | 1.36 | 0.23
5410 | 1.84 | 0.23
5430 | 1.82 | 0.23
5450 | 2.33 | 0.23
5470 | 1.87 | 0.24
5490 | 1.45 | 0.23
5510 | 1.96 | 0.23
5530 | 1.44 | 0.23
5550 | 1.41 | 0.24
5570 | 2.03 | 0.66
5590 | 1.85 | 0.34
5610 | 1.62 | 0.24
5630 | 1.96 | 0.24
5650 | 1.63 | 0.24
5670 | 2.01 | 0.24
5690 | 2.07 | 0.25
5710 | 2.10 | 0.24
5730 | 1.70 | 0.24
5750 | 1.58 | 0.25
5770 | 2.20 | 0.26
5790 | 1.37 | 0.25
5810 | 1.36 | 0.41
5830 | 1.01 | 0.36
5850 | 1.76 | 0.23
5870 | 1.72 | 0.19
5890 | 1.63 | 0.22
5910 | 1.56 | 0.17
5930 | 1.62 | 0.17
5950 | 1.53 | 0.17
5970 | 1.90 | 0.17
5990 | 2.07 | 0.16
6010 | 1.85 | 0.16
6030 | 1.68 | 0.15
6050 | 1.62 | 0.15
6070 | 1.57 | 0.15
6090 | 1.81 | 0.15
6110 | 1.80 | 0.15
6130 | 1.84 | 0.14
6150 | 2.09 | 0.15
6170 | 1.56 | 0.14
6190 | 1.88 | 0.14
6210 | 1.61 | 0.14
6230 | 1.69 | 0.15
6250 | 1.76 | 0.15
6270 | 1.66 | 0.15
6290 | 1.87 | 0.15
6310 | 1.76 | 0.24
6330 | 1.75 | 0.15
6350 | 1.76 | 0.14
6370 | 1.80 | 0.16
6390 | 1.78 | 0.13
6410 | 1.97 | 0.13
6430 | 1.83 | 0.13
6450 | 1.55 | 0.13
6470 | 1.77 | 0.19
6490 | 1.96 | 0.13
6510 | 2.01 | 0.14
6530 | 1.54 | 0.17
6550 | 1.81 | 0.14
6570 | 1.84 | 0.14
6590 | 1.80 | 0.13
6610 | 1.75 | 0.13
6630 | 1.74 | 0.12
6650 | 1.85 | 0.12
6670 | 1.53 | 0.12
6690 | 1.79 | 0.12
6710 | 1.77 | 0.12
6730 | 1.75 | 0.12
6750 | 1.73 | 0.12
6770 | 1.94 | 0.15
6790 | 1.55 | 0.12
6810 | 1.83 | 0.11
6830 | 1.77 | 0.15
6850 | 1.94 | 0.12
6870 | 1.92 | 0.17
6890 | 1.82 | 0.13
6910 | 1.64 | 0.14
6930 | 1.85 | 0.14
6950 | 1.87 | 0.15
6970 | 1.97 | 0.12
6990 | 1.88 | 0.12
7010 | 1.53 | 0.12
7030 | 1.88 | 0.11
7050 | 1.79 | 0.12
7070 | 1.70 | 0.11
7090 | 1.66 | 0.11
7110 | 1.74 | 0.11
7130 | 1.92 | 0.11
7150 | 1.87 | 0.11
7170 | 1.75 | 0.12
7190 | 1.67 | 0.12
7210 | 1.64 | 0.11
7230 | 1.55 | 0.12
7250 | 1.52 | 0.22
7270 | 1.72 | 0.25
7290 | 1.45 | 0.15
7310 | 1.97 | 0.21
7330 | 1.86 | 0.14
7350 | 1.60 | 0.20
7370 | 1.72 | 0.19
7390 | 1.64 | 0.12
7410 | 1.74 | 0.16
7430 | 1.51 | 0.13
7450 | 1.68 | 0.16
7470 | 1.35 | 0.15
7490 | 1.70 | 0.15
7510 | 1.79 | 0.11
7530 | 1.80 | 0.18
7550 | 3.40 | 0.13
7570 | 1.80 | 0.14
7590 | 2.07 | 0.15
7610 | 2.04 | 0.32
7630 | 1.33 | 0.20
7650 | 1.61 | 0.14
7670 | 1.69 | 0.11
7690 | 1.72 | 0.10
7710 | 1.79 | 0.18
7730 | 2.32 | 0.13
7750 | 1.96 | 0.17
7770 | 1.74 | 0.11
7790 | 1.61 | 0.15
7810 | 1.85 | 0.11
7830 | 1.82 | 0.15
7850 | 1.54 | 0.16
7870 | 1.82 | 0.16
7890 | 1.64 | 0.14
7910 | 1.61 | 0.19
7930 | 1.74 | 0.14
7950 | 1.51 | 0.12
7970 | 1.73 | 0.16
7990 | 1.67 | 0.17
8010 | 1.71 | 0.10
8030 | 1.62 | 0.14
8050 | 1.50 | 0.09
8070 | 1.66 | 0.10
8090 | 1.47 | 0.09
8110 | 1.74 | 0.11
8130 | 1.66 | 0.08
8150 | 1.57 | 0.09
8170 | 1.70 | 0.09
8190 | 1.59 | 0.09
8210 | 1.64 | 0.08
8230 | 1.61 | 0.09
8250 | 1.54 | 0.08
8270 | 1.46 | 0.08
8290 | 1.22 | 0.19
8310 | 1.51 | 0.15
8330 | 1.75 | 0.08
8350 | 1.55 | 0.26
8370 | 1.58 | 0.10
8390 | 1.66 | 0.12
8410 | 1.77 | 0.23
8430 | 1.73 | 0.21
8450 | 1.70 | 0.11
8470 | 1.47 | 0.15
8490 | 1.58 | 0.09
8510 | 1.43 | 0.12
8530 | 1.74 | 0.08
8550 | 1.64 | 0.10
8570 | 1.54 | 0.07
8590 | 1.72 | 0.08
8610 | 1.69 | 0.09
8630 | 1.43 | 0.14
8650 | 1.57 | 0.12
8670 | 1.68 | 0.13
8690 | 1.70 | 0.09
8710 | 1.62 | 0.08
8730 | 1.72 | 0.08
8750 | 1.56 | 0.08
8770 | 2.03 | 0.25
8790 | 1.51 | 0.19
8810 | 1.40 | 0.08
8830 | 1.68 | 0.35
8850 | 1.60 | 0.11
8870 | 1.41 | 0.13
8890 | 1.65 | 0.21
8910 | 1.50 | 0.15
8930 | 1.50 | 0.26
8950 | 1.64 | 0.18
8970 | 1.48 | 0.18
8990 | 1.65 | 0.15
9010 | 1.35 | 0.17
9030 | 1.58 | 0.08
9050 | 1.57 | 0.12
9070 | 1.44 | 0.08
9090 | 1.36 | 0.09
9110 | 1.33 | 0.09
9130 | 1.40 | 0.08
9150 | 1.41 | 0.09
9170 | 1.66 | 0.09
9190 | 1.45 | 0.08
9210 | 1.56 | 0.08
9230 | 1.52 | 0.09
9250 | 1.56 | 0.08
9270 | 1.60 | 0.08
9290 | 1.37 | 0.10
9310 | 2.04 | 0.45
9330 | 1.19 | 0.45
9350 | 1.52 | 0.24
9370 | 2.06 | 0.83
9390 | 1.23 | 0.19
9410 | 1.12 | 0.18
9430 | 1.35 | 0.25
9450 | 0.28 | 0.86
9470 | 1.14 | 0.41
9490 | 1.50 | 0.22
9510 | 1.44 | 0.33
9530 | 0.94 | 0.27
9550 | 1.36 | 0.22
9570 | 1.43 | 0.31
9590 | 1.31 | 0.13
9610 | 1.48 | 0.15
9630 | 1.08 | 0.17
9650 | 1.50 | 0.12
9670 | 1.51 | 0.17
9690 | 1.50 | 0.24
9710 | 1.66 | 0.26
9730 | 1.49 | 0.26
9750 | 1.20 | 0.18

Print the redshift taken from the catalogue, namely 0.15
